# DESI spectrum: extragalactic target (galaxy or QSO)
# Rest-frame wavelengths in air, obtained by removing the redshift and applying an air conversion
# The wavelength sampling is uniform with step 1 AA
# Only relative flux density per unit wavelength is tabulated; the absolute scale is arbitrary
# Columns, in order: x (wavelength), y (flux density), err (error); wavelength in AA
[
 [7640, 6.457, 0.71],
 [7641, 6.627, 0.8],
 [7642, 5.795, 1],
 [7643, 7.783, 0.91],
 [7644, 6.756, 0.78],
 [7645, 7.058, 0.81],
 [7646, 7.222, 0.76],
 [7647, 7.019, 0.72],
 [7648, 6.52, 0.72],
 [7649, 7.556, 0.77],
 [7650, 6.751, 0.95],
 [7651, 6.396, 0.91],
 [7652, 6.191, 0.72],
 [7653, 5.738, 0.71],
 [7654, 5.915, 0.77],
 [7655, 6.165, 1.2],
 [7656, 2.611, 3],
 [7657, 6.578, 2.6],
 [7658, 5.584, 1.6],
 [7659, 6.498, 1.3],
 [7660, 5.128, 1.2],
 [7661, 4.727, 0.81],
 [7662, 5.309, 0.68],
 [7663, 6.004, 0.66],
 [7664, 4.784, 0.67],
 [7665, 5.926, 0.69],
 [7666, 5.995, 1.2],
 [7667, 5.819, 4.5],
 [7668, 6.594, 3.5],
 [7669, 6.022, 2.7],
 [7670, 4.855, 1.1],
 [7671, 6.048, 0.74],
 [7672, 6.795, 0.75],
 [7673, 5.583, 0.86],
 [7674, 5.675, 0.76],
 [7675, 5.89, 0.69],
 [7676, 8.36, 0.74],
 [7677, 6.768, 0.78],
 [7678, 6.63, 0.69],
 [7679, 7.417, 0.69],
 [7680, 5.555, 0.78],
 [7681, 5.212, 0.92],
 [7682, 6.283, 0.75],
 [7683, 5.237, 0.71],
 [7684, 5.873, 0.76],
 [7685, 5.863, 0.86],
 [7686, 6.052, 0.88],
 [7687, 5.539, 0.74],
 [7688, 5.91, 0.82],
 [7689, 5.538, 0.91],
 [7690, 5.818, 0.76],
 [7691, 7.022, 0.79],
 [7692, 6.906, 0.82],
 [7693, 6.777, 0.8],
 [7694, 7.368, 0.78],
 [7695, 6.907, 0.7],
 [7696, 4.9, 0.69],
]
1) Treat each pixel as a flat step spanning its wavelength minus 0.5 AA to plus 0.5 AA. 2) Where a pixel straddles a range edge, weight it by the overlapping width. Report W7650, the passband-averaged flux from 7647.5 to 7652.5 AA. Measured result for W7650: 6.68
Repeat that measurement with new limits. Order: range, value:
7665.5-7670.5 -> 5.86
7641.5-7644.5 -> 6.78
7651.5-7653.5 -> 5.96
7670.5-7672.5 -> 6.42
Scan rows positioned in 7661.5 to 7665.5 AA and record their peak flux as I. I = 6.004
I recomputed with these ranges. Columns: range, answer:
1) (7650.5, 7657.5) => 6.578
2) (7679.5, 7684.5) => 6.283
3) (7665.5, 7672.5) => 6.795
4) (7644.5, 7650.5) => 7.556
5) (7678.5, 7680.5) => 7.417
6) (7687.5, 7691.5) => 7.022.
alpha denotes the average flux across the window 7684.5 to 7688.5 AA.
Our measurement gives 5.84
